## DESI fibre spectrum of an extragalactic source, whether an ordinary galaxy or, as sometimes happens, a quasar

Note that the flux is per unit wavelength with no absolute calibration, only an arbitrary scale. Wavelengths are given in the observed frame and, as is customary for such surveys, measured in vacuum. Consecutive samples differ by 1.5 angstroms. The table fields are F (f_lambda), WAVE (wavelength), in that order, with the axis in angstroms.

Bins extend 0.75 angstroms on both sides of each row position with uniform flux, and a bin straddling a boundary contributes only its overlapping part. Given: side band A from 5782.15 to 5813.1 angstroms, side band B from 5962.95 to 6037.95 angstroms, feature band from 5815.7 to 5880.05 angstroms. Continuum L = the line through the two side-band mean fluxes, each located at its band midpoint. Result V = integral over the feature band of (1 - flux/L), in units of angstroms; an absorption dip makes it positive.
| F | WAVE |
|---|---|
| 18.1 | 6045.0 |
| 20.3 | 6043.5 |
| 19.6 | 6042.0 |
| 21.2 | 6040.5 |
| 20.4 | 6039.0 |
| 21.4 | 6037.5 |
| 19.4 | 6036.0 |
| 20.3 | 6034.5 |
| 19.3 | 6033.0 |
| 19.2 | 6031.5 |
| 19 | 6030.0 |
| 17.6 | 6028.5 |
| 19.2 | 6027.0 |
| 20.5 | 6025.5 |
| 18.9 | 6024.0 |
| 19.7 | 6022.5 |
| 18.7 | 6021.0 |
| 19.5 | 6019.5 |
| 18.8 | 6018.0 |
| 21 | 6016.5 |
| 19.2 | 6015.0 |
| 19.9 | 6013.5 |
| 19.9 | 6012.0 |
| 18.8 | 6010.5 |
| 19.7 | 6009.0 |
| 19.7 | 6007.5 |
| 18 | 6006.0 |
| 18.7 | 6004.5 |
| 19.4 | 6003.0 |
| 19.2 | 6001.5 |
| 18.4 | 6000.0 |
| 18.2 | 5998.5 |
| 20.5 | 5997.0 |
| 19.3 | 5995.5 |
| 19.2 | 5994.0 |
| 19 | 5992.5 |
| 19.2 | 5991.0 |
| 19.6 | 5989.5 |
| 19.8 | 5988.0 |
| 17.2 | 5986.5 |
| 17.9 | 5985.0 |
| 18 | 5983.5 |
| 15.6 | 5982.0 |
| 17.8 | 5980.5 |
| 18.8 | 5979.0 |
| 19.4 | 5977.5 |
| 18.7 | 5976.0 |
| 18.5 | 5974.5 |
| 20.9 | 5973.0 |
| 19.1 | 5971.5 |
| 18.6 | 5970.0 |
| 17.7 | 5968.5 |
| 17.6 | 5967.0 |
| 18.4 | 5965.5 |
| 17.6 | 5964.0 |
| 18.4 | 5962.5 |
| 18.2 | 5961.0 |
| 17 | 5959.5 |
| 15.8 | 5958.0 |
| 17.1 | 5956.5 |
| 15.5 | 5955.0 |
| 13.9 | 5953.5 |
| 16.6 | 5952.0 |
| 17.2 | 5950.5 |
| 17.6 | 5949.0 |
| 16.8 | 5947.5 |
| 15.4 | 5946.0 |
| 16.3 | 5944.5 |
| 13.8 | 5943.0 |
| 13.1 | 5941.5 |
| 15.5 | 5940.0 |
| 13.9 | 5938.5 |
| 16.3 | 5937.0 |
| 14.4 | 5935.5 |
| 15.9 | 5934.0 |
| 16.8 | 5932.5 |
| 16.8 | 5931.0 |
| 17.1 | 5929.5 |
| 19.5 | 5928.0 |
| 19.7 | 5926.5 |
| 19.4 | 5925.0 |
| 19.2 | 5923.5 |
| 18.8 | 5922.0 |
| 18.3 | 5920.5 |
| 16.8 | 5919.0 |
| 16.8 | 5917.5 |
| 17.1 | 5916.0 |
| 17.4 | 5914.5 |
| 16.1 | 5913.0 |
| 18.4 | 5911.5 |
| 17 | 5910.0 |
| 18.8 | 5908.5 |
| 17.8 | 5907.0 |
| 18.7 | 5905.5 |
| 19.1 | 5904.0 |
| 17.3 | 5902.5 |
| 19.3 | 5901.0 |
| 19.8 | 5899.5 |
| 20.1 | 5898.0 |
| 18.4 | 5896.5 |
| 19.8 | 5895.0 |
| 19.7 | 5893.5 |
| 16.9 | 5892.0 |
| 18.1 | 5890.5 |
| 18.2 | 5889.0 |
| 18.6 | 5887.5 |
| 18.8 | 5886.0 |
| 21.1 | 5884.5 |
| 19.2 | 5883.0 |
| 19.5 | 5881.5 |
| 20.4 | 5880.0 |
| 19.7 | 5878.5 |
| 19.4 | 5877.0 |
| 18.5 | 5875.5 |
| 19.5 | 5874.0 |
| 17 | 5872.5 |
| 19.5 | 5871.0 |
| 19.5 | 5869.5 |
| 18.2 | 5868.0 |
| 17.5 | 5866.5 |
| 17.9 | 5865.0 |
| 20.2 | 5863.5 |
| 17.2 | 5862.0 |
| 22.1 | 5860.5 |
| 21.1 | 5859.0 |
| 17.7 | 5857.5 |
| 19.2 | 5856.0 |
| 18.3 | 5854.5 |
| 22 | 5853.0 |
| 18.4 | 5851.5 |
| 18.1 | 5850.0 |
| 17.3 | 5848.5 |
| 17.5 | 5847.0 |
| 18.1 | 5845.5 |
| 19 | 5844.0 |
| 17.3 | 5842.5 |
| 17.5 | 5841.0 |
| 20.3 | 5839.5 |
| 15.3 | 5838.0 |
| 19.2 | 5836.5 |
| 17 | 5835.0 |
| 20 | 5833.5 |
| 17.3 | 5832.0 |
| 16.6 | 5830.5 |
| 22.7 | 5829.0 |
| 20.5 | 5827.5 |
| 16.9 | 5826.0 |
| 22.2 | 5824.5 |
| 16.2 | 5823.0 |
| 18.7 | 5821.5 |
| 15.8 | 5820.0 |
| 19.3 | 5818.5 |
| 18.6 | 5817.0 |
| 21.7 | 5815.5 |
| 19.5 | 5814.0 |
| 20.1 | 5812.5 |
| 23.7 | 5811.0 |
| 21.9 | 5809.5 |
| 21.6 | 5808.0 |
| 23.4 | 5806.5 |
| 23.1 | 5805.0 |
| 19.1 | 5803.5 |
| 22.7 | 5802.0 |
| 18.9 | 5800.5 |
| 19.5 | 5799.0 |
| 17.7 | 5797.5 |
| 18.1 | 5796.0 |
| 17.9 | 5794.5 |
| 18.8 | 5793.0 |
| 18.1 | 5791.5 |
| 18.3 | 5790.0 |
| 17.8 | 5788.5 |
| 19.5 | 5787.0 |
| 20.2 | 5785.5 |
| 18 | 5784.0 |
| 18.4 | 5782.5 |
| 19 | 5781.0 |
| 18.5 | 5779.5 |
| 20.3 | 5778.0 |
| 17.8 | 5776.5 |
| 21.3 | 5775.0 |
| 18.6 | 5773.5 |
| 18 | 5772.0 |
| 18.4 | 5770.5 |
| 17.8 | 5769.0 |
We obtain 3.0 angstroms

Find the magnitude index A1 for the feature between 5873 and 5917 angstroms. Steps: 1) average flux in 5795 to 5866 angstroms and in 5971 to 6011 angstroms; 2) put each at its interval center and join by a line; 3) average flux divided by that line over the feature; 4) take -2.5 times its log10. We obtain 0.02 mag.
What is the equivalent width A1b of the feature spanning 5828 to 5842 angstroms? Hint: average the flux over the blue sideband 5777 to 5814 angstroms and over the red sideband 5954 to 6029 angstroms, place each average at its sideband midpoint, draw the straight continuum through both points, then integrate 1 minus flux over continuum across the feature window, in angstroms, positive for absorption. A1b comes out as 0.8 angstroms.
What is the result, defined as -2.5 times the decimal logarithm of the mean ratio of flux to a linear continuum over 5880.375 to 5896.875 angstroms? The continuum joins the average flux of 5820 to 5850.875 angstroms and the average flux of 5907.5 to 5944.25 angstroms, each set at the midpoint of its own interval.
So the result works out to -0.087 mag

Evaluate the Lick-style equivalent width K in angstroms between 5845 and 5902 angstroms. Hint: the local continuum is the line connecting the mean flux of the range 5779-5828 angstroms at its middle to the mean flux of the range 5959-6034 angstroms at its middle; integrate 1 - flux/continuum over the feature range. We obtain 0.8 angstroms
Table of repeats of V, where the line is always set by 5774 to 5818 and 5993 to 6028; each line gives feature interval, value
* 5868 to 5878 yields 0.4 angstroms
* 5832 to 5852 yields 1.7 angstroms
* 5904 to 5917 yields 1.2 angstroms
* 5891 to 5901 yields 0.2 angstroms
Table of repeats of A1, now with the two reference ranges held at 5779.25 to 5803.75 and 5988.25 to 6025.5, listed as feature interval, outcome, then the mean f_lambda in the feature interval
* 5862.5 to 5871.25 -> 0.02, 18.7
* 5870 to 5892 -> 0.00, 19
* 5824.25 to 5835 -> -0.01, 19.2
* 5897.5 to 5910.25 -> 0.02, 18.7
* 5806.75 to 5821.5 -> -0.08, 20.3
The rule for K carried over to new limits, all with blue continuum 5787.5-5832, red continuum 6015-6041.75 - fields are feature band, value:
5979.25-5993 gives 1.0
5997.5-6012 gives 0.5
